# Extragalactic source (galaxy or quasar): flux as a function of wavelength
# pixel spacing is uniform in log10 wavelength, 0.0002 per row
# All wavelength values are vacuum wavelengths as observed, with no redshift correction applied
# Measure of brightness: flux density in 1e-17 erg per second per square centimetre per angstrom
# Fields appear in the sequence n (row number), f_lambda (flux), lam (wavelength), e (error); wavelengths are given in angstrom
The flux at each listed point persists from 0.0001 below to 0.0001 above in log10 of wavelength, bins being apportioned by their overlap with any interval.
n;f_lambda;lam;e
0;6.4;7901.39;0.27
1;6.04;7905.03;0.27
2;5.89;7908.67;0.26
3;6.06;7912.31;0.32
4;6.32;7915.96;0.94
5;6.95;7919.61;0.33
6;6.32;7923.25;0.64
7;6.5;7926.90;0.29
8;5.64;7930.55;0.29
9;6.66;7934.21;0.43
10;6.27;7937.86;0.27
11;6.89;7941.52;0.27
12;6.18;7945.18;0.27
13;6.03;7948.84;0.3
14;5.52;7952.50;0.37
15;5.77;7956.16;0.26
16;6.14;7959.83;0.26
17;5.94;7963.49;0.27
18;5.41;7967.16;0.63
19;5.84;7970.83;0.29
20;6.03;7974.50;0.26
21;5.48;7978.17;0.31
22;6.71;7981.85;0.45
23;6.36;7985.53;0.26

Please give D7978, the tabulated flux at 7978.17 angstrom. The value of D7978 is 5.48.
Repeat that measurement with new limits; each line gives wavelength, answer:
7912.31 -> 6.06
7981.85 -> 6.71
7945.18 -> 6.18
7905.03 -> 6.04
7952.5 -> 5.52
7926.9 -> 6.5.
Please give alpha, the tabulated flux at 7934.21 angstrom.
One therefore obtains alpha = 6.66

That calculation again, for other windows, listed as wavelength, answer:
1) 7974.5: 6.03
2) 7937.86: 6.27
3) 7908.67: 5.89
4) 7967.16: 5.41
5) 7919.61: 6.95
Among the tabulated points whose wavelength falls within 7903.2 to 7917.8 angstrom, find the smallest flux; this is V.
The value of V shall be 5.89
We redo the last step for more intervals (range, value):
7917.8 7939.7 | 5.64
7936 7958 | 5.52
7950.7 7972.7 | 5.41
